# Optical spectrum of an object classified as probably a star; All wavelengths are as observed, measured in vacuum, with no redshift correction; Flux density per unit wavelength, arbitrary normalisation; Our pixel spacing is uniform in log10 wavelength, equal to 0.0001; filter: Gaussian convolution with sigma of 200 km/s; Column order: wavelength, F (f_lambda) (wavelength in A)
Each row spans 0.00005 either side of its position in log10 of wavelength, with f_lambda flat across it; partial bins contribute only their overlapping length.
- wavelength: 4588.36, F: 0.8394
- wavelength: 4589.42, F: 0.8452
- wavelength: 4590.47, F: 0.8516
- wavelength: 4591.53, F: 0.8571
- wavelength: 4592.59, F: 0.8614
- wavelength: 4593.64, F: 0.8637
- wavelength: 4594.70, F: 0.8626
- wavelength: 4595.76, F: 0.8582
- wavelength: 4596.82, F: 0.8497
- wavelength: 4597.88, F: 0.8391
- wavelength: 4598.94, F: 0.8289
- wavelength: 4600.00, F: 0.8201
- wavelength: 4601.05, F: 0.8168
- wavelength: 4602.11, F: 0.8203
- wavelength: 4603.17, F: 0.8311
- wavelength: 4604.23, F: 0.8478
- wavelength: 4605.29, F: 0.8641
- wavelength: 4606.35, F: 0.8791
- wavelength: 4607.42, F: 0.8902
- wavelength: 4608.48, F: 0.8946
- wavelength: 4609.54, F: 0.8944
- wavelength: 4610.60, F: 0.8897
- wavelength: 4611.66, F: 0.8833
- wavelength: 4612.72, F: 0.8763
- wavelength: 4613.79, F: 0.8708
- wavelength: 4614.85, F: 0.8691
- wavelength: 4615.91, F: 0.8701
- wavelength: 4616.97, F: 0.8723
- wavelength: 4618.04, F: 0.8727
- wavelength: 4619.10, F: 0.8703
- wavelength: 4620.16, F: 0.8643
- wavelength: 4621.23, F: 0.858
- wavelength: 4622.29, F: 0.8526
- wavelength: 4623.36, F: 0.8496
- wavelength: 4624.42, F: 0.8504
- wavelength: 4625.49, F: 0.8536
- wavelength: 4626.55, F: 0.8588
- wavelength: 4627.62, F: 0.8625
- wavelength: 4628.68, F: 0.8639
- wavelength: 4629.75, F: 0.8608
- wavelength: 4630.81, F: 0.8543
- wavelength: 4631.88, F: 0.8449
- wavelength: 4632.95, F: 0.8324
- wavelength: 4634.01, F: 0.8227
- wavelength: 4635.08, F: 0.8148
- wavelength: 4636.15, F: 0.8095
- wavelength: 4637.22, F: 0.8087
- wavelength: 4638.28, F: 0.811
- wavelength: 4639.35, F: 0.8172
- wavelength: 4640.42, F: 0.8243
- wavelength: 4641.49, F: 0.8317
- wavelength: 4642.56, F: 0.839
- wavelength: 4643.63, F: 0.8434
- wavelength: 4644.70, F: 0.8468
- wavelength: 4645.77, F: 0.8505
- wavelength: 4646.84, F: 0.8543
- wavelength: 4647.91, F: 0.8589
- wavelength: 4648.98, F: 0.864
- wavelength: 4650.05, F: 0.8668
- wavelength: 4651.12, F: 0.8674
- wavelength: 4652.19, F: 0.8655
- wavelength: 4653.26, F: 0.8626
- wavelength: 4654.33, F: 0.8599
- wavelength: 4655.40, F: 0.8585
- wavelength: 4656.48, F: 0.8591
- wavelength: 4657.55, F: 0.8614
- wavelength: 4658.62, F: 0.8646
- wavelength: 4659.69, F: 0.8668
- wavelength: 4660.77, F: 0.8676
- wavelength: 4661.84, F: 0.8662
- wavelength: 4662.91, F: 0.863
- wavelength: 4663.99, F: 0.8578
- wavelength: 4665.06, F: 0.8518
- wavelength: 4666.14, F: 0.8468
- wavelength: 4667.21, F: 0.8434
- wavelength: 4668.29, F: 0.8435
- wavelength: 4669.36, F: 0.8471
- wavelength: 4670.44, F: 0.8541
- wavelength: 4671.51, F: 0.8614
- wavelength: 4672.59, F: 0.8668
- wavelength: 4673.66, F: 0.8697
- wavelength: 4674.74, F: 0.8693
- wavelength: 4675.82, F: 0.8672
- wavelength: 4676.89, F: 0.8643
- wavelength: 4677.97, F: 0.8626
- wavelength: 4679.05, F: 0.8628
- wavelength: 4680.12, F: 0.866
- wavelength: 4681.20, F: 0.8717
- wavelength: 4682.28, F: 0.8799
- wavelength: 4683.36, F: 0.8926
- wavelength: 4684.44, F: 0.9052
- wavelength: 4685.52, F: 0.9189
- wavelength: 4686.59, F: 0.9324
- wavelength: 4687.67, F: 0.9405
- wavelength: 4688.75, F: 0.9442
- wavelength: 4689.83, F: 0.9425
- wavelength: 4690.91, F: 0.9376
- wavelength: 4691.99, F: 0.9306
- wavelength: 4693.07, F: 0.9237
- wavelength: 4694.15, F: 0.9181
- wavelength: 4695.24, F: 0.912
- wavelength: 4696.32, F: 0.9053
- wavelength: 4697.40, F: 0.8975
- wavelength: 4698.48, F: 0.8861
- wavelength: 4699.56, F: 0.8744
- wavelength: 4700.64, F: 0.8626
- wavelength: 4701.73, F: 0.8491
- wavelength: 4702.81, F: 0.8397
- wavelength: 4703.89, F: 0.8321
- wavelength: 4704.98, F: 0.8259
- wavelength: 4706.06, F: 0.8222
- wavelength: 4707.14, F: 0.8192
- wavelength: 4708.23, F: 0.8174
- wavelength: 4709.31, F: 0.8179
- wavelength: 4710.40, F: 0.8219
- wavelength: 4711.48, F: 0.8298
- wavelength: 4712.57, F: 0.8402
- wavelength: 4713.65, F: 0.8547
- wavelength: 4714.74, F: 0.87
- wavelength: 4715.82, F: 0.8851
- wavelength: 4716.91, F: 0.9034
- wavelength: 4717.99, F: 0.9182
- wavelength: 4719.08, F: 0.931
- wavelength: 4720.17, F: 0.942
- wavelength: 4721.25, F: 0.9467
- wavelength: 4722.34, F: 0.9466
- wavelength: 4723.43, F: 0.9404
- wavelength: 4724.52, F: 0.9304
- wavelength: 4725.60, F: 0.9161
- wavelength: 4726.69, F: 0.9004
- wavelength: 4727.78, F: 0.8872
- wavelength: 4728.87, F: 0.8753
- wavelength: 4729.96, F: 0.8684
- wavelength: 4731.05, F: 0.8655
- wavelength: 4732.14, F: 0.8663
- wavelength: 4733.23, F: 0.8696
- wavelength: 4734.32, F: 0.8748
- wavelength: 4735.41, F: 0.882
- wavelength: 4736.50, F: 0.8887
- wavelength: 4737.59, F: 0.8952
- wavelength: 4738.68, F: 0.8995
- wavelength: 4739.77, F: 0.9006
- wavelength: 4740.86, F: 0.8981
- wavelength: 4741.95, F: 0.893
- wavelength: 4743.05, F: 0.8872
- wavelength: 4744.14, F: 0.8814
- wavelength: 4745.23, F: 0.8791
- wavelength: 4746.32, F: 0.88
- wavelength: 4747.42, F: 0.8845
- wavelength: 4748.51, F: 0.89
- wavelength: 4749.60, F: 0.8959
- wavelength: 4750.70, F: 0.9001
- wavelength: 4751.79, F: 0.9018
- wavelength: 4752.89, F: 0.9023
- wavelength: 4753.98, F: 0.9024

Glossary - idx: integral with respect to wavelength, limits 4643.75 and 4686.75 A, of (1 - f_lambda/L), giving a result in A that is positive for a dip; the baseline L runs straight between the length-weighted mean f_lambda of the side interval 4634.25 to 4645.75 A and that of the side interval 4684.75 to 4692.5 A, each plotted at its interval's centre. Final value 0.81 A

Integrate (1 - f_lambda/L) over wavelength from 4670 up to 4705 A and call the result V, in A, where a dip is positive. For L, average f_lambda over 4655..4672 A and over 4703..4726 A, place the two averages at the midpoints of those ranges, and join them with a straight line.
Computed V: -0.9 A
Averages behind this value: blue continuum 0.857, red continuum 0.876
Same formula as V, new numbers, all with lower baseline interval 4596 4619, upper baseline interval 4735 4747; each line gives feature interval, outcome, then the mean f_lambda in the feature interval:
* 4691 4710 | 0.3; 0.868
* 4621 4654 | 0.8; 0.845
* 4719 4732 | -0.4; 0.91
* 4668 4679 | 0.2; 0.861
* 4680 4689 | -0.3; 0.906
